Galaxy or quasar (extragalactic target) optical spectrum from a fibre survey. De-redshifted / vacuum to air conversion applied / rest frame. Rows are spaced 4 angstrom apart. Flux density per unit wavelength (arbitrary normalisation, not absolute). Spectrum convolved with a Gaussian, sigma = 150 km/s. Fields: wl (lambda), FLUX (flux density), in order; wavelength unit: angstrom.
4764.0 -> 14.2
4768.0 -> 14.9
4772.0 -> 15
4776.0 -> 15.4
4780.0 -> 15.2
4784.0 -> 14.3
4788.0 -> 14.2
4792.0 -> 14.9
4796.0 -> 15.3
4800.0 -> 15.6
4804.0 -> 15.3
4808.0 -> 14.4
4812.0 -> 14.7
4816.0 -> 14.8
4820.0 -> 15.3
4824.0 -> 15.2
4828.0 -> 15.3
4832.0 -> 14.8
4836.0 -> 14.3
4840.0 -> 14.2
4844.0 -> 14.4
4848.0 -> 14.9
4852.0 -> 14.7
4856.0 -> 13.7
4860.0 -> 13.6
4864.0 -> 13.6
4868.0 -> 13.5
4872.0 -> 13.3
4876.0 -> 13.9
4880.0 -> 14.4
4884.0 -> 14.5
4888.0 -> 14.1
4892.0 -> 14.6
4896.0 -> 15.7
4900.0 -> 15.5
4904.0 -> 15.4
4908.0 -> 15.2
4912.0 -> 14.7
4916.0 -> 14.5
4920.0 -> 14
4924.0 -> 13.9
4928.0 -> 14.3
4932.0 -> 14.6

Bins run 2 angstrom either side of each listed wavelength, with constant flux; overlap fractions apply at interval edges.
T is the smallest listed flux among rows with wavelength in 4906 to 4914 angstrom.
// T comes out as 14.7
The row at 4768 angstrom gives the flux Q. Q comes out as 14.9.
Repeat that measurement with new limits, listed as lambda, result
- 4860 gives 13.6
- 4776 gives 15.4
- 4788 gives 14.2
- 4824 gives 15.2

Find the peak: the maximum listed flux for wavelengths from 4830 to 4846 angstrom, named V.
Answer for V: 14.8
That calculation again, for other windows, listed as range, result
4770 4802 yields 15.6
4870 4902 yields 15.7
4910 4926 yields 14.7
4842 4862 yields 14.9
